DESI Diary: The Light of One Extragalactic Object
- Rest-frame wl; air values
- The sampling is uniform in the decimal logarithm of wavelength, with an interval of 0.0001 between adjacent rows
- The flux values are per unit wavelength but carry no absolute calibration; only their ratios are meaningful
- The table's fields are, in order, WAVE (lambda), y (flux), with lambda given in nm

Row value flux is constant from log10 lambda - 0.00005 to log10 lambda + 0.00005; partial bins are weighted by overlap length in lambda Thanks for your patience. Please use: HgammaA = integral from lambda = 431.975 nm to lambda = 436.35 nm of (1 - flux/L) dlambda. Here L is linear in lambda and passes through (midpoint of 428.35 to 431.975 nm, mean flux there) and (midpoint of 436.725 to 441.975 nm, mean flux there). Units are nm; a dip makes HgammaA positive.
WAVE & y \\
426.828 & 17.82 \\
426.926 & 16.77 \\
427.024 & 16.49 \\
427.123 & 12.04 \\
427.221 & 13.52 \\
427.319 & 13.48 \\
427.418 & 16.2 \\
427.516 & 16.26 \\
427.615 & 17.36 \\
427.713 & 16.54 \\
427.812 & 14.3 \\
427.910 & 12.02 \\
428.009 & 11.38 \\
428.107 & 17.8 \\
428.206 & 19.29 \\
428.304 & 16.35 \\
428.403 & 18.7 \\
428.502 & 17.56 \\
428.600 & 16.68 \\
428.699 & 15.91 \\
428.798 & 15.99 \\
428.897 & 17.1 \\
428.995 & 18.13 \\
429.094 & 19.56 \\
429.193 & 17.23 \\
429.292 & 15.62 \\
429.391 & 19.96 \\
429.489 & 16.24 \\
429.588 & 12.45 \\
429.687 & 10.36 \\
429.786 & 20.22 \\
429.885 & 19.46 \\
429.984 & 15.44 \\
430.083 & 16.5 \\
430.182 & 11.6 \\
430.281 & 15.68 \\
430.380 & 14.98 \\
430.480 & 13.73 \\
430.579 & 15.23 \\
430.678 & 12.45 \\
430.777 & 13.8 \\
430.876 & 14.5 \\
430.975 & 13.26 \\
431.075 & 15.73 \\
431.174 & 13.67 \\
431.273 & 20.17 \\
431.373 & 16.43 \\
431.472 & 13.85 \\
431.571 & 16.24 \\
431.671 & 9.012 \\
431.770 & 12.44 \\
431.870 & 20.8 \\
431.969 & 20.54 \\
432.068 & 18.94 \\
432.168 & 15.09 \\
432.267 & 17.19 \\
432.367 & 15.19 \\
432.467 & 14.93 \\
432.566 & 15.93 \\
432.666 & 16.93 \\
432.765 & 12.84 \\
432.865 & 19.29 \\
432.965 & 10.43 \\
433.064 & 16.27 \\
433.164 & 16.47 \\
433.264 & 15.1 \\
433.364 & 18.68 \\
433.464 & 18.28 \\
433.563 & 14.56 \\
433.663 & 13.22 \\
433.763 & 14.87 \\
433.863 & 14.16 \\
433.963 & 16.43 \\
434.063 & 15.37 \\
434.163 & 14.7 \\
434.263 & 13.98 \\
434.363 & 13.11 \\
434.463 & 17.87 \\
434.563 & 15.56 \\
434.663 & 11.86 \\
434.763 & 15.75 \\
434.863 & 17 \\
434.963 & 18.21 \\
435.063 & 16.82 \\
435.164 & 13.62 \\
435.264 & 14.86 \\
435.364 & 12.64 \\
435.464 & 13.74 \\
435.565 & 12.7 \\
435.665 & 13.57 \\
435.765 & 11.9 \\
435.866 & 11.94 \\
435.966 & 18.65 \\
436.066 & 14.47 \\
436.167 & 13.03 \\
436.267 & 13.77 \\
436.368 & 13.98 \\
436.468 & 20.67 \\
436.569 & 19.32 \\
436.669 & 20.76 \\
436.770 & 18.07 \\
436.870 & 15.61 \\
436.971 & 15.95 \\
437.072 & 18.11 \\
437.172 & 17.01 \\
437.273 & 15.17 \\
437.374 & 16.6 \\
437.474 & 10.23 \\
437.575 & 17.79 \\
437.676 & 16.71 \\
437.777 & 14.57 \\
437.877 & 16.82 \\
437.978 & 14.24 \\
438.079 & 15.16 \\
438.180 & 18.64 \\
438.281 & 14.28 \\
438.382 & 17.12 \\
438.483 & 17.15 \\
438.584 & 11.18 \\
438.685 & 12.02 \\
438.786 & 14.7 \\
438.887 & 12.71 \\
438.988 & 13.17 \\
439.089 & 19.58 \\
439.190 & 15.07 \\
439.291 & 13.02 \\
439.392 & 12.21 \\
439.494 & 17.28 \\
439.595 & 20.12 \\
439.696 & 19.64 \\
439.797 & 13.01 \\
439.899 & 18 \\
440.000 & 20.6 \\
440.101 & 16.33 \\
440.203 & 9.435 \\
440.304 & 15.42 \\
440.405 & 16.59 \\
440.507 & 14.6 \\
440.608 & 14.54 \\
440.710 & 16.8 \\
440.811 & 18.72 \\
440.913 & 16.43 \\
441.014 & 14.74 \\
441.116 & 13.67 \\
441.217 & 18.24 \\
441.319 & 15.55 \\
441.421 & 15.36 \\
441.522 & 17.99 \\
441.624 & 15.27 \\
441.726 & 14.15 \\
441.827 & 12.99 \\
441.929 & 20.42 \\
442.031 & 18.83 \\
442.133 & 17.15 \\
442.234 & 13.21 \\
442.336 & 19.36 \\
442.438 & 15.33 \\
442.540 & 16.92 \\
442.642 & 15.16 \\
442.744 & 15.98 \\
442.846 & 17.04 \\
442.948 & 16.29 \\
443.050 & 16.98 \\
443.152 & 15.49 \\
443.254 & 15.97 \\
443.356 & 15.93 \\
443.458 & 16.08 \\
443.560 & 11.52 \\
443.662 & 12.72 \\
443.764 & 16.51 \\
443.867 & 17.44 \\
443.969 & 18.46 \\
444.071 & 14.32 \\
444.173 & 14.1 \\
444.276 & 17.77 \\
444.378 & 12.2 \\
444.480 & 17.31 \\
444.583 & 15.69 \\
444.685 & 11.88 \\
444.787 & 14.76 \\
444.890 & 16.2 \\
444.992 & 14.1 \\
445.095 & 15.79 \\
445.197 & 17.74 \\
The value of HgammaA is 0.17 nm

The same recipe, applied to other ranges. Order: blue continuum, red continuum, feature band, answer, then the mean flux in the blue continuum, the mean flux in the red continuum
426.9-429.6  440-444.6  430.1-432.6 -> 0.13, 16.2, 15.9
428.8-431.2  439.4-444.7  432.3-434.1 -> 0.02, 15.6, 16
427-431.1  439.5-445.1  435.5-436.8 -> 0.02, 15.6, 15.9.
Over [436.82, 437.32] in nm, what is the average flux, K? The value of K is 16.4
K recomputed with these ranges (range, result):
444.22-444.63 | 15.7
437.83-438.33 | 15.8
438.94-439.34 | 15.2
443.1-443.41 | 15.8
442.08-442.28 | 15.3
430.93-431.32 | 15.7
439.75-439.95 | 15.5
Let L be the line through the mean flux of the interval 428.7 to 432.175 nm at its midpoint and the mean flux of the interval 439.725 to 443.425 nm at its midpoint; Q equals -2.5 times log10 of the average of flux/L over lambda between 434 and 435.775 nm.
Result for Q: 0.086 mag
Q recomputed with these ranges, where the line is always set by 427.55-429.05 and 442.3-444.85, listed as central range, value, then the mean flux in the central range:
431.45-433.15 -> 0.032 mag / 15.7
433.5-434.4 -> 0.107 mag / 14.6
